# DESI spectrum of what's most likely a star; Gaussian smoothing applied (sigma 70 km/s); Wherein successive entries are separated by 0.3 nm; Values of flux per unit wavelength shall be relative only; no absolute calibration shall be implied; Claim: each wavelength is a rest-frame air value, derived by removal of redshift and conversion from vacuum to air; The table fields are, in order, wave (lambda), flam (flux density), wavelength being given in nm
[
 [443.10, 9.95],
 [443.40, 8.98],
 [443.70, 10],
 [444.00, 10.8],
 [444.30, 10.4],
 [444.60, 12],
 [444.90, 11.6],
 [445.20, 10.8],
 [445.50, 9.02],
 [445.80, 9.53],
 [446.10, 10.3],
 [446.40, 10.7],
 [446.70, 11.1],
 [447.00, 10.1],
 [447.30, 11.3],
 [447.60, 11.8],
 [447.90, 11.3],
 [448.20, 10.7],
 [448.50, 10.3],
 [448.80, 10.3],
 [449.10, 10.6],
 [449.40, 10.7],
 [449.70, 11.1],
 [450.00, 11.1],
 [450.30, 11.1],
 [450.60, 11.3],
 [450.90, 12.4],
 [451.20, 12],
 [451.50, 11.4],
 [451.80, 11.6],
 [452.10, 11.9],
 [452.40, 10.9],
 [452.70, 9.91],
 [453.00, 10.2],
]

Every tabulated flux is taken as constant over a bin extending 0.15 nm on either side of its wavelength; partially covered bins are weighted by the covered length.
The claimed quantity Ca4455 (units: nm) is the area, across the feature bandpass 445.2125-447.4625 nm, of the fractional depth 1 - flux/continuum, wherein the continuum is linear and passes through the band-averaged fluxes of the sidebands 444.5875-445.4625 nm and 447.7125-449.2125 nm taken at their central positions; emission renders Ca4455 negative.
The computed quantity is 0.12 nm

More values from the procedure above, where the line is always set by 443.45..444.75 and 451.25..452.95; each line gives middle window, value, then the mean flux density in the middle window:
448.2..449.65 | 0.05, 10.5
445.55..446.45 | 0.07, 9.99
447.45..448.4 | -0.03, 11.2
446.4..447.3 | 0.01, 10.7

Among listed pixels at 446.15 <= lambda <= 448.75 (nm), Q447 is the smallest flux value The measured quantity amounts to 10.1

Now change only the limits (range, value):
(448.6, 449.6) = 10.3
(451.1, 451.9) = 11.4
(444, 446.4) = 9.02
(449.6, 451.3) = 11.1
